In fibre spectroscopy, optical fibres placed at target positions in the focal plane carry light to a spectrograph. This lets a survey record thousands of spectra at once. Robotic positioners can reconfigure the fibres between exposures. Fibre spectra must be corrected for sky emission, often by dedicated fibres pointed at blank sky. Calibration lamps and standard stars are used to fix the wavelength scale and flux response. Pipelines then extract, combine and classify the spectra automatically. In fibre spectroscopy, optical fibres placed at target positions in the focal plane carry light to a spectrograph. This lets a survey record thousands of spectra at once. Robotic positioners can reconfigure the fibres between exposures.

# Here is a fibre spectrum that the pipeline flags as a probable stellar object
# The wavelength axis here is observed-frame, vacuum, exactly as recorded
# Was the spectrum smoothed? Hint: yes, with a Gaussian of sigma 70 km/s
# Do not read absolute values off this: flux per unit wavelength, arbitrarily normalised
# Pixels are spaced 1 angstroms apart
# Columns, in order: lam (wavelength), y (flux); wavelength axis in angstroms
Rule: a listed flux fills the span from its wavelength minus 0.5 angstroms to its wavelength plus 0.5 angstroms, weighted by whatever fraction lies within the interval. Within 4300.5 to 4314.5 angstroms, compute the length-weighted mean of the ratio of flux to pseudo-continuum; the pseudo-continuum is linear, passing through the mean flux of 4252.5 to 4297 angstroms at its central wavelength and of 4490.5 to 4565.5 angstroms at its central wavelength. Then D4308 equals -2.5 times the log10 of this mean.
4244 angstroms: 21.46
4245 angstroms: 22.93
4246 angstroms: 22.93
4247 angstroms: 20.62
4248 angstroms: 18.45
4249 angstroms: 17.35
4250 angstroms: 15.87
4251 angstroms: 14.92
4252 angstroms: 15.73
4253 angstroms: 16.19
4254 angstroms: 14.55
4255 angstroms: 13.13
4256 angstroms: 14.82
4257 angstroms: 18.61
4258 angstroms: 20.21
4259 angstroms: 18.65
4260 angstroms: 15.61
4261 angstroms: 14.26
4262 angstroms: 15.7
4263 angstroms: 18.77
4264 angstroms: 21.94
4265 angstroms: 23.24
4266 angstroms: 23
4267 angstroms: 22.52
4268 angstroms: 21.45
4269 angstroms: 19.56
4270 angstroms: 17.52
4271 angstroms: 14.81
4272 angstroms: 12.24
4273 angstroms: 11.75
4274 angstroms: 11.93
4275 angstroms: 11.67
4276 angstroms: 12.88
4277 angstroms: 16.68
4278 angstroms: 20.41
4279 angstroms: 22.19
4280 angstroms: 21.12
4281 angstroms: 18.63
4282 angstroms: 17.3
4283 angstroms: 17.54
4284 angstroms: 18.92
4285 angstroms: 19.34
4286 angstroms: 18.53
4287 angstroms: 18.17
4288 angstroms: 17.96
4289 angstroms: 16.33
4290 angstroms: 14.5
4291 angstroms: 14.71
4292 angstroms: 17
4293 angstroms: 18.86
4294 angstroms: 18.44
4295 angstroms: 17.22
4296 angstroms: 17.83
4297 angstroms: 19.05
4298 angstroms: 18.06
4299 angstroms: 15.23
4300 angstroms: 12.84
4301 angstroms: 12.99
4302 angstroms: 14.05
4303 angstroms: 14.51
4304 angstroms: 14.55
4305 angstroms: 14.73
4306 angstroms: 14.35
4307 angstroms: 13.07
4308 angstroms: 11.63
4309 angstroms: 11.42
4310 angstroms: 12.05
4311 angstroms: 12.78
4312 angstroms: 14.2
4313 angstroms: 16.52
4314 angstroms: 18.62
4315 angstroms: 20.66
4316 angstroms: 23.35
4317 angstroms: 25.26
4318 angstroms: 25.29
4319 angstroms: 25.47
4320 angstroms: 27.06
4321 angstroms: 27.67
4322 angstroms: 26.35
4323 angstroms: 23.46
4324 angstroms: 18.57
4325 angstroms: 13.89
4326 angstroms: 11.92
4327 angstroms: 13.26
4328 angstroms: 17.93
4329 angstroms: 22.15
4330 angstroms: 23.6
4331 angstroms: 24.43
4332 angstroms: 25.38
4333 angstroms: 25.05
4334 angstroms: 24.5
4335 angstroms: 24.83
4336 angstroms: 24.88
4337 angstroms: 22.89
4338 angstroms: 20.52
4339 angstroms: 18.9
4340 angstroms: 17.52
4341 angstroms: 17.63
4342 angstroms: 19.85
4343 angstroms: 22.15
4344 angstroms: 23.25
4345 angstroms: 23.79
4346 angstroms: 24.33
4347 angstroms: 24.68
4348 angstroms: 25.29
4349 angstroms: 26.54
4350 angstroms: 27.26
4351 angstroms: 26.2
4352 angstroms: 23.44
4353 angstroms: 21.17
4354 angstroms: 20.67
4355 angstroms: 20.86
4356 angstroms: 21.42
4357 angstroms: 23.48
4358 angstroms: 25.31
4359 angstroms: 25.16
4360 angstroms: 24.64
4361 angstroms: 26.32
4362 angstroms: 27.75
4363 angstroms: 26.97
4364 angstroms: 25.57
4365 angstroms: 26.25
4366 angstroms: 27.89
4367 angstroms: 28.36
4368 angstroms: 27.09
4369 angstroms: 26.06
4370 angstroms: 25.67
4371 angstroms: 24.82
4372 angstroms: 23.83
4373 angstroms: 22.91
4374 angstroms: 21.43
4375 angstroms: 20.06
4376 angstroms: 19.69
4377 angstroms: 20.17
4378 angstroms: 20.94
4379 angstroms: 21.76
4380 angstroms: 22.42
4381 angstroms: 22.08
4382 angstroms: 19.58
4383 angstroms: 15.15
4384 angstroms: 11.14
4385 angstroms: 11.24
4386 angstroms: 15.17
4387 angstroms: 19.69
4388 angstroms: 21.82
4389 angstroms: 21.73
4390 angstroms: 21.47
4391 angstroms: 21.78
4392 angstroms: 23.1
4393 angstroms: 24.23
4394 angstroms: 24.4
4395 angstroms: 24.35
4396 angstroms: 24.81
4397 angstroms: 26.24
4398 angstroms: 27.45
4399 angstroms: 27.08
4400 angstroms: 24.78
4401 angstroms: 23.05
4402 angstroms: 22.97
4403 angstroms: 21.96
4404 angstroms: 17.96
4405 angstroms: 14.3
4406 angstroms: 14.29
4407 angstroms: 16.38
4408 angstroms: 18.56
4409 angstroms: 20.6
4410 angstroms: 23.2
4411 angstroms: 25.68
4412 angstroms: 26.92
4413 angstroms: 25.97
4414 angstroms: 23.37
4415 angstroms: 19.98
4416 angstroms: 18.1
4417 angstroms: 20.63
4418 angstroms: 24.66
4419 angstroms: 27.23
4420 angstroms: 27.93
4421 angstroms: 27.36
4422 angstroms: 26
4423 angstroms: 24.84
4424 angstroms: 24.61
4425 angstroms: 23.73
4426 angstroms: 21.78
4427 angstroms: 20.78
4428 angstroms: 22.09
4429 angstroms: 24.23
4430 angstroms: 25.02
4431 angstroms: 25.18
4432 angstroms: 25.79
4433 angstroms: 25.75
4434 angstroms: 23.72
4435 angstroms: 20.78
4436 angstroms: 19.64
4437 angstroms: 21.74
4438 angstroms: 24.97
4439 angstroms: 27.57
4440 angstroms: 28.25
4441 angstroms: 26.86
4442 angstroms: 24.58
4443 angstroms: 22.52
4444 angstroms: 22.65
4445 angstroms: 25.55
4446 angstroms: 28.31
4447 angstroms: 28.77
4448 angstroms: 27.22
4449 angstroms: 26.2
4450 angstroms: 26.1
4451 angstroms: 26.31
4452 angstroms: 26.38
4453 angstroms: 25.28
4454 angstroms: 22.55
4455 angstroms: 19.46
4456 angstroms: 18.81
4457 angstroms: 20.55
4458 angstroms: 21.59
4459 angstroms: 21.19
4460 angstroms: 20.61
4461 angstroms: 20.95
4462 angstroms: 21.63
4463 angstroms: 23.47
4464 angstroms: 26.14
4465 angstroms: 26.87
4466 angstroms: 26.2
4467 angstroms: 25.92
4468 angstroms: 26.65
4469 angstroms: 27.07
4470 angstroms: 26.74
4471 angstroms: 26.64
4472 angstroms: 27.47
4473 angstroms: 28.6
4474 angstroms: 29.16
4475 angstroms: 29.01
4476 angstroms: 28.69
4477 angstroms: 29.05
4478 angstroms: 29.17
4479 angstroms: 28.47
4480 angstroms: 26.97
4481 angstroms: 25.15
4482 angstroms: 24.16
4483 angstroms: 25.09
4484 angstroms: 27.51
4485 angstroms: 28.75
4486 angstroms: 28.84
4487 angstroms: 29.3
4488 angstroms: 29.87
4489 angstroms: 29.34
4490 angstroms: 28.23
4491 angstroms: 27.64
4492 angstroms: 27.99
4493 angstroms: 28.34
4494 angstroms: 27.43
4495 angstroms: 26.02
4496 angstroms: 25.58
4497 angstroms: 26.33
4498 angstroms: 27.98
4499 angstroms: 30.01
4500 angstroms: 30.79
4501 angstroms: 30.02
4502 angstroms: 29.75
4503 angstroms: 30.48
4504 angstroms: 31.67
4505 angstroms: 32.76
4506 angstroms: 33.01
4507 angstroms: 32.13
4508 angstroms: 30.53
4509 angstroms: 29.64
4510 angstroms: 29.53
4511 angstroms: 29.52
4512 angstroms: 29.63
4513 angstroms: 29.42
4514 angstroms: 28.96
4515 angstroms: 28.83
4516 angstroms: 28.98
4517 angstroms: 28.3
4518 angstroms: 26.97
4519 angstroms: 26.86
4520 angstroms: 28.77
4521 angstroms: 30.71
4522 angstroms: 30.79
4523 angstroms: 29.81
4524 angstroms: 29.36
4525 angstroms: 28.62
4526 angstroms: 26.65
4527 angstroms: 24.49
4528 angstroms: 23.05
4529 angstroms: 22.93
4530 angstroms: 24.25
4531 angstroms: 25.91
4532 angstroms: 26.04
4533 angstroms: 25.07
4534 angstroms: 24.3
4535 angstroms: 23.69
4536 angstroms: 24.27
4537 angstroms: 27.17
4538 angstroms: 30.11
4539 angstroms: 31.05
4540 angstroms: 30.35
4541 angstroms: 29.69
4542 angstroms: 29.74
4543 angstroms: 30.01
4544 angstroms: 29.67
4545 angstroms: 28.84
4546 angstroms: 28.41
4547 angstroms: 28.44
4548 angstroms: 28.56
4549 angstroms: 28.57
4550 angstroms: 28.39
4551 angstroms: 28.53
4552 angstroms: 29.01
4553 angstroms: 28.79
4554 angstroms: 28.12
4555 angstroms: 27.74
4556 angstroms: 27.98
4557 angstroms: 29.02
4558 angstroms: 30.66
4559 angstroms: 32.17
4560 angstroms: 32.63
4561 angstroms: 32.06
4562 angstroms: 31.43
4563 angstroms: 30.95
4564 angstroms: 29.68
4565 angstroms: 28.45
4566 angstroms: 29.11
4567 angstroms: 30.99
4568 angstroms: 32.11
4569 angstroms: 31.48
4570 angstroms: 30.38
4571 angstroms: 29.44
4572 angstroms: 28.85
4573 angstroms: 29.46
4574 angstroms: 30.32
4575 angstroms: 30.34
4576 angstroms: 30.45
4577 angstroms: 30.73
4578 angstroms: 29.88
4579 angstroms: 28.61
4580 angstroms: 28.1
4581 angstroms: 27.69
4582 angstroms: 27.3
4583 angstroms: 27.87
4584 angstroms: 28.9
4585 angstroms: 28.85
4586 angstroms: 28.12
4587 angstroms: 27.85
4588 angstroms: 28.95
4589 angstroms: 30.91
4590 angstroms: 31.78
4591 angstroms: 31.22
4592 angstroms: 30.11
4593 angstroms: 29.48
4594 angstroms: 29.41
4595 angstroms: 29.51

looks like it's 0.329 mag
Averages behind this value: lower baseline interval 17.4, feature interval 14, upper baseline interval 28.7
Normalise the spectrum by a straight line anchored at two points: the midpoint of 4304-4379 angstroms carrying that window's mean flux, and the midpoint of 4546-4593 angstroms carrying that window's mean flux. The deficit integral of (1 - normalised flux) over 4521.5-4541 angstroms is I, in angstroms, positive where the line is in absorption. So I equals 1.02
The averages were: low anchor 21.9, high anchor 29.6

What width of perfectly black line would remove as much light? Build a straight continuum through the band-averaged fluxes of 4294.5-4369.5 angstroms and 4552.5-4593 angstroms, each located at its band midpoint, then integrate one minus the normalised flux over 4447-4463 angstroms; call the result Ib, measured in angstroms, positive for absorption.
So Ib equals 1.4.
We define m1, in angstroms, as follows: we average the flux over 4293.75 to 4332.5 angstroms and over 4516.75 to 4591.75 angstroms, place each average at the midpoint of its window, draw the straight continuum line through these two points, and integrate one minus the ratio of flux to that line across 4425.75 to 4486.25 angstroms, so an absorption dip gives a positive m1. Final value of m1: -1.6 angstroms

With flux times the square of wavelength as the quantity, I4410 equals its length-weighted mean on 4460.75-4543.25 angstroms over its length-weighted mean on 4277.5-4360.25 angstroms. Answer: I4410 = 1.53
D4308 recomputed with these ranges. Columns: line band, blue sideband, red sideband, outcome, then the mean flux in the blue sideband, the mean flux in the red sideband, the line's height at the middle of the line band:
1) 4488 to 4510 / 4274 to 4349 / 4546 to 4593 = -0.10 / 19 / 29.6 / 26.7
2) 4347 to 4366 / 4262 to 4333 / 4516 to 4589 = -0.20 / 18.1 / 28.7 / 20.5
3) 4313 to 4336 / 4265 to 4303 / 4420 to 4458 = -0.16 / 17.2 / 24.4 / 19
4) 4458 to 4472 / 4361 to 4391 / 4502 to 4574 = 0.05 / 22.1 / 28.9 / 25.9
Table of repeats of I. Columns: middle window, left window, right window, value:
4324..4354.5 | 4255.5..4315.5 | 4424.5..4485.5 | -3.89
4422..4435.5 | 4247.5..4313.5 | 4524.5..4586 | -0.44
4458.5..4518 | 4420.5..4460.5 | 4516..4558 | -4.29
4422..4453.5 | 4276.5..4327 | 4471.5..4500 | 0.64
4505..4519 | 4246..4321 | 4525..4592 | -1.49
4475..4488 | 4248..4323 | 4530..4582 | -0.95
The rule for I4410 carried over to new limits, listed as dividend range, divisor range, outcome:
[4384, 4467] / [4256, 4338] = 1.34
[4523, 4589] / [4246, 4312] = 1.95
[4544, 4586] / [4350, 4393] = 1.43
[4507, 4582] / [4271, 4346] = 1.73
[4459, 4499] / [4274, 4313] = 1.82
